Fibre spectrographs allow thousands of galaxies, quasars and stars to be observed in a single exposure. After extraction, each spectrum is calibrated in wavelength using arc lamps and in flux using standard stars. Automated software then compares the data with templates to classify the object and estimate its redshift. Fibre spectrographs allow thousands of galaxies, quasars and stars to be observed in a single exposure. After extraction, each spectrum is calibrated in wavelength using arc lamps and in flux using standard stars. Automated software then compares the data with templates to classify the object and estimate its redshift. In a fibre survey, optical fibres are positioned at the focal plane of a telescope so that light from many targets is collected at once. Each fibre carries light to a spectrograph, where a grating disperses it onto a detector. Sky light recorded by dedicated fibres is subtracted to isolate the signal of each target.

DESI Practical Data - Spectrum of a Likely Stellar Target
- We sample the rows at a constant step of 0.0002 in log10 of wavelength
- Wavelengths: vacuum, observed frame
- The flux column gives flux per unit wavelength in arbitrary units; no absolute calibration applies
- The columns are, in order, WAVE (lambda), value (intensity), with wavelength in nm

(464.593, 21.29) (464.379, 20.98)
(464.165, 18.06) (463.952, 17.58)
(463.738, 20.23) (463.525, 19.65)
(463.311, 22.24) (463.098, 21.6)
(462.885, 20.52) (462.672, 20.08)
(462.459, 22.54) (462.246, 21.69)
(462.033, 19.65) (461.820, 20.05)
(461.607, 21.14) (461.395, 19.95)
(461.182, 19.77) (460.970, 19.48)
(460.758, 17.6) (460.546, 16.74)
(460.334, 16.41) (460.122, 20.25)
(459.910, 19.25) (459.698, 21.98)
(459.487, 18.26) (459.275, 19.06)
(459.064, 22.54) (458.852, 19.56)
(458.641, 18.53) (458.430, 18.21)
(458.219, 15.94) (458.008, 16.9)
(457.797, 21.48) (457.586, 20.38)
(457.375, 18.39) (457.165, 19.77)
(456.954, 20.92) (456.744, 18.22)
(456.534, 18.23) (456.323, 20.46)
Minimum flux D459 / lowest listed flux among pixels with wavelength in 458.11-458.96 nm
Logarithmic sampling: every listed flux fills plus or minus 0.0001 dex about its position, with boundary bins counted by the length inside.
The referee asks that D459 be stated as 15.94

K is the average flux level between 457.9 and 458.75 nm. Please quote 17.4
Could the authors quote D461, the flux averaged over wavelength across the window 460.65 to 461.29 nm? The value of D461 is 18.9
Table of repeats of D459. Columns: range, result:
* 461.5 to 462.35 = 19.65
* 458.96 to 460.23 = 18.26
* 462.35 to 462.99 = 20.08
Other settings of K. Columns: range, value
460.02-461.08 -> 18.1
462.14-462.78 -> 21.4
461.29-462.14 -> 20.2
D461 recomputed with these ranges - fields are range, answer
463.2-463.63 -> 20.9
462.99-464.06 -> 20.3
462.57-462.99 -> 20.3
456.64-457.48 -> 19.3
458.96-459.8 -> 20.5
